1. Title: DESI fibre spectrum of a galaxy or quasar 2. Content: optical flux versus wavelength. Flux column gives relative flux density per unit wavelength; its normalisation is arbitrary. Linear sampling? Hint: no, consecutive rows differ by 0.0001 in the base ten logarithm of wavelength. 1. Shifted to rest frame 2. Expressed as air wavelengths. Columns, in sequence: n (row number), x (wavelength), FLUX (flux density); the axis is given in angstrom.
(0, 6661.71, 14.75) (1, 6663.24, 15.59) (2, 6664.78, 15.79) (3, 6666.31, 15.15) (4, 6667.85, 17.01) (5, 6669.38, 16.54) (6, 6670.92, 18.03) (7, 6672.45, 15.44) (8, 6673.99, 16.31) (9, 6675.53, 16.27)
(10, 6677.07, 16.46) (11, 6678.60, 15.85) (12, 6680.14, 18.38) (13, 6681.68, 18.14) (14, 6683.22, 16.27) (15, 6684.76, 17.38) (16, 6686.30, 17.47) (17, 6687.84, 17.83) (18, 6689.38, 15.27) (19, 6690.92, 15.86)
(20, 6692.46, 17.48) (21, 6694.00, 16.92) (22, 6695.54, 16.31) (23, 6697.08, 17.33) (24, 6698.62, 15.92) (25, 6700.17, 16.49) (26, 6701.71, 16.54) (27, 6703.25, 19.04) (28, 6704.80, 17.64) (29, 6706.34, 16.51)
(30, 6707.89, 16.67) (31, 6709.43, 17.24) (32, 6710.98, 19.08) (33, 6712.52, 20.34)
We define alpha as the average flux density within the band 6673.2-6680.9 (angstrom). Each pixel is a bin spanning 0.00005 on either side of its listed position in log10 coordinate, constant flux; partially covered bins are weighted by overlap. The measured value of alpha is 16.6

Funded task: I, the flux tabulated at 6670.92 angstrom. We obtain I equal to 18.03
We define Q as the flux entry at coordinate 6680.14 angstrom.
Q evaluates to 18.38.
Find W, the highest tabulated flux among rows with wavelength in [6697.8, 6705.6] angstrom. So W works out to 19.04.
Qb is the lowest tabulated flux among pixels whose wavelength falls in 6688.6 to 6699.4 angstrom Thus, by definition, 15.27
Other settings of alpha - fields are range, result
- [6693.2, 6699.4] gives 16.6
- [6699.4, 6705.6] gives 17.4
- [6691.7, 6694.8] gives 17.2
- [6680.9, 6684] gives 17.2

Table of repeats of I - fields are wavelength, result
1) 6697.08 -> 17.33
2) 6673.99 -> 16.31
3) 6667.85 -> 17.01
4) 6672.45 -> 15.44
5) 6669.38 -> 16.54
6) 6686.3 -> 17.47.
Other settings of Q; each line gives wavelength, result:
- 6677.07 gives 16.46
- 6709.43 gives 17.24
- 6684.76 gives 17.38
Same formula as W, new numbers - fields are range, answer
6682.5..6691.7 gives 17.83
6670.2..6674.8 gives 18.03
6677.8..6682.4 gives 18.38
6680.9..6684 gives 18.14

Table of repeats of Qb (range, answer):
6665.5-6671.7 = 15.15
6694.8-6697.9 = 16.31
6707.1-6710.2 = 16.67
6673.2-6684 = 15.85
